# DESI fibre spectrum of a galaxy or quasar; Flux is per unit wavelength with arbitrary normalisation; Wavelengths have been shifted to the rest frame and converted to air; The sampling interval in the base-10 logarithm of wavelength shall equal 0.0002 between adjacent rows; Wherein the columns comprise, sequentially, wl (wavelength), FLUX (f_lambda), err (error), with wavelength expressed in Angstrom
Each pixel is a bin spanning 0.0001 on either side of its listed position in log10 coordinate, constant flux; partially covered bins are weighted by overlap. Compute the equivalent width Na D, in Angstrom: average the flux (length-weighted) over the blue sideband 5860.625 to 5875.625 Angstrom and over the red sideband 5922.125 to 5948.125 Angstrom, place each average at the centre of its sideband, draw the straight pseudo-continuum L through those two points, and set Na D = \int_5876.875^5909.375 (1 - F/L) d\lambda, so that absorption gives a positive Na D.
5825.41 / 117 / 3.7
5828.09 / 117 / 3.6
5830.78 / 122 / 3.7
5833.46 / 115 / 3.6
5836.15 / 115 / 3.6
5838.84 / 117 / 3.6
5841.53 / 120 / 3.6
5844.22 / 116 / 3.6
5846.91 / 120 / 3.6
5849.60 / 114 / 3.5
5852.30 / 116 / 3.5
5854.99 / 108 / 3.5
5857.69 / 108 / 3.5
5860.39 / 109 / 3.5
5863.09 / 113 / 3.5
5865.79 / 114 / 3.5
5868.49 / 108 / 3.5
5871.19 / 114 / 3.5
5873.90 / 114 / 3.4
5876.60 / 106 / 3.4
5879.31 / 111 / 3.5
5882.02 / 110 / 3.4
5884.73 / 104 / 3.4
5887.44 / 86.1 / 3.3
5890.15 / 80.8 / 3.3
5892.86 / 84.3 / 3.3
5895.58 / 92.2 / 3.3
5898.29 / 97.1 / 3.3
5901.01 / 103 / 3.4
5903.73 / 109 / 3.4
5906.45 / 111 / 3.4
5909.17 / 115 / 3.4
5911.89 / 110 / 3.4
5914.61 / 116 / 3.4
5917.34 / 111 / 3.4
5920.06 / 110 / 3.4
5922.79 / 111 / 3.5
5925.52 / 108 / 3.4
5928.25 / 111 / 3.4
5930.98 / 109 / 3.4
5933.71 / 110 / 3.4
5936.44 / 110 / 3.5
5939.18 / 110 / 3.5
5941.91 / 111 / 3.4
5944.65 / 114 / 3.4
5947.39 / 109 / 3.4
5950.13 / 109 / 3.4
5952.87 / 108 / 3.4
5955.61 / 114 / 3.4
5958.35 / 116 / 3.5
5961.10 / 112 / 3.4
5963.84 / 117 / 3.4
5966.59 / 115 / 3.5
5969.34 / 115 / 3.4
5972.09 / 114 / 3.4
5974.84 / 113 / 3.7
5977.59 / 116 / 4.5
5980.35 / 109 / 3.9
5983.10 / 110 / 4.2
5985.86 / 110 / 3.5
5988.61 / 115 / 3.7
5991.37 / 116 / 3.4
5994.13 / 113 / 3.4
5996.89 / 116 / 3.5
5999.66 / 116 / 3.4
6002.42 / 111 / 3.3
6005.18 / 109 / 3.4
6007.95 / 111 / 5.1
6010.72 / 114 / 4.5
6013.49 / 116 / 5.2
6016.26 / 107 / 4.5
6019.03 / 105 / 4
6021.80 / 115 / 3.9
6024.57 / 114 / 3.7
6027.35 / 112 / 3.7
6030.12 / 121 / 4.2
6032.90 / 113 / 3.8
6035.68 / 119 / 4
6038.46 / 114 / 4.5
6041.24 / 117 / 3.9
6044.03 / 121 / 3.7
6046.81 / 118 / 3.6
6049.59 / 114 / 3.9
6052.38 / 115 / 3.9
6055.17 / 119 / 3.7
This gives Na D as 3.4 Angstrom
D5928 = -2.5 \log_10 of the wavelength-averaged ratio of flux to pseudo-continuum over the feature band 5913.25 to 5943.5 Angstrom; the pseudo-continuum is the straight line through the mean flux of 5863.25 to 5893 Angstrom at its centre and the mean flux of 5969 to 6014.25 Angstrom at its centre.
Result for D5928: -0.03 mag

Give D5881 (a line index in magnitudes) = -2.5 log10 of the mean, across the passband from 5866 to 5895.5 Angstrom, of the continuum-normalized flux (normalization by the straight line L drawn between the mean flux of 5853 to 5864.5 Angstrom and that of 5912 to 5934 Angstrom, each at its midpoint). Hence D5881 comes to 0.085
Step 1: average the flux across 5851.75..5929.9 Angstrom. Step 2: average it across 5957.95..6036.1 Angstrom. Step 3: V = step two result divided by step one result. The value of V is 1.06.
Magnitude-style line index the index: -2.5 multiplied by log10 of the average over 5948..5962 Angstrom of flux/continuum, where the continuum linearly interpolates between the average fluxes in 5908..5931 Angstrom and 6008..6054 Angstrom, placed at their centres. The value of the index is 0.01 mag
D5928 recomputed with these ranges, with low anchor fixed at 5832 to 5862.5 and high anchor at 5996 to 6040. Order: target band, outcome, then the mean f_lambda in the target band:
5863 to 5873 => 0.019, 112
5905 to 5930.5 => 0.025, 111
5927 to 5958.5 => 0.029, 111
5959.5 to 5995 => 0.001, 113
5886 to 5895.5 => 0.319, 85.1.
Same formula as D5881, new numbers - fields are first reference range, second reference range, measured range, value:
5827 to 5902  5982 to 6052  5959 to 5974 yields -0.02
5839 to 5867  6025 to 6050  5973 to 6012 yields 0.03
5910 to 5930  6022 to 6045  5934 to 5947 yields 0.01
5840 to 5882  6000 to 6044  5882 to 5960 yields 0.06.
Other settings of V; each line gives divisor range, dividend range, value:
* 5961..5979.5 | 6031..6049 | 1.02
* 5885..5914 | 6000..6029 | 1.12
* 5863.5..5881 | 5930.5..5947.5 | 0.99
